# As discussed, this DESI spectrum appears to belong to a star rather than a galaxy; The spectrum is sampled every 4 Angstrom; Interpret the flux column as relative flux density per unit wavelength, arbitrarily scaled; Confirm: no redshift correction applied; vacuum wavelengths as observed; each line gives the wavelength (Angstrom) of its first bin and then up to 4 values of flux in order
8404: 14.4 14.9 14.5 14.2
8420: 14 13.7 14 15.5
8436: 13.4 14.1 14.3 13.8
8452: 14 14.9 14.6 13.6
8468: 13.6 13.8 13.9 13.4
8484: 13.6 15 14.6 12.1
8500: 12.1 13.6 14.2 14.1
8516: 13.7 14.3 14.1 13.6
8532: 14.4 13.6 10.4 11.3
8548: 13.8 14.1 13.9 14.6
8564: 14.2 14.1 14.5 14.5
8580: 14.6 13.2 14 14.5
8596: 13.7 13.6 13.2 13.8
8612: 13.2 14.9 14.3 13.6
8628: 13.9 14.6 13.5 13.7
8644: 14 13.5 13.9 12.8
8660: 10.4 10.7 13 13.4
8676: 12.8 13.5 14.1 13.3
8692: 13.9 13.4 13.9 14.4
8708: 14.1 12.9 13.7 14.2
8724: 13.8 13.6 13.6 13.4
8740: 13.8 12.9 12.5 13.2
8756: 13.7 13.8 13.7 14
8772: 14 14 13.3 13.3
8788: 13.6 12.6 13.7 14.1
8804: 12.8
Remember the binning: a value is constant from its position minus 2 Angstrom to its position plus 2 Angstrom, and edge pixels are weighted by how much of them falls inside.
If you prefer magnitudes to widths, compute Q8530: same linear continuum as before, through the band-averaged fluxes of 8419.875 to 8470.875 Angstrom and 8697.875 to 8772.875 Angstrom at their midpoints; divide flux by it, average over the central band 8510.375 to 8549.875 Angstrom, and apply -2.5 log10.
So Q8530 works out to 0.05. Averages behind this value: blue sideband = 14.1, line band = 13.3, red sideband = 13.6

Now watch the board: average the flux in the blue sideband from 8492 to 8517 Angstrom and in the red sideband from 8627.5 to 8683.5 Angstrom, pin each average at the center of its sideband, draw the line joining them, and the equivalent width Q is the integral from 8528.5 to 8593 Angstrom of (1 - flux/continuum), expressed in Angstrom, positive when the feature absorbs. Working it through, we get -2.1 Angstrom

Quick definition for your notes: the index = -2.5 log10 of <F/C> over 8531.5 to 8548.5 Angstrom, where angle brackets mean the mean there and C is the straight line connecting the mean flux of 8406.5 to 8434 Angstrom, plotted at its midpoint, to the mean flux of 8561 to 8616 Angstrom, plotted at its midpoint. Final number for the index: 0.13 mag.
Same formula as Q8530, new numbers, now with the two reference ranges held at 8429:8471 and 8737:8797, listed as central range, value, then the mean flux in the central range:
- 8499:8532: 0.017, 13.8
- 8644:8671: 0.097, 12.5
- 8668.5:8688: 0.021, 13.4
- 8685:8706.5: -0.014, 13.8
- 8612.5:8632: -0.028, 14.1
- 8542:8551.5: 0.094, 12.8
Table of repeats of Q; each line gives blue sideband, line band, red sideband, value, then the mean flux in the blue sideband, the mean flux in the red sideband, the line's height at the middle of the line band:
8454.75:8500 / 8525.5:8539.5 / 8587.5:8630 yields 0.3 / 13.8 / 13.9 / 13.8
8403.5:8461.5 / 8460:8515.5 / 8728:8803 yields 1.8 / 14.3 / 13.5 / 14.2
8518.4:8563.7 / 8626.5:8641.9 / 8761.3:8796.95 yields -0.5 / 13.5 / 13.6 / 13.5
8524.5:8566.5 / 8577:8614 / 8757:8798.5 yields -0.9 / 13.4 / 13.6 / 13.5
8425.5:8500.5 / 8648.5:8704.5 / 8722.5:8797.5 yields 2.2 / 13.9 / 13.5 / 13.6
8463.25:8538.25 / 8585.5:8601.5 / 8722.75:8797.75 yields -0.3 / 13.7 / 13.5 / 13.7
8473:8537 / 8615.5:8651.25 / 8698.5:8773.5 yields -0.7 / 13.8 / 13.6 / 13.7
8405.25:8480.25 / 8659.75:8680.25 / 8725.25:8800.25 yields 2.0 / 14.1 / 13.5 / 13.7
